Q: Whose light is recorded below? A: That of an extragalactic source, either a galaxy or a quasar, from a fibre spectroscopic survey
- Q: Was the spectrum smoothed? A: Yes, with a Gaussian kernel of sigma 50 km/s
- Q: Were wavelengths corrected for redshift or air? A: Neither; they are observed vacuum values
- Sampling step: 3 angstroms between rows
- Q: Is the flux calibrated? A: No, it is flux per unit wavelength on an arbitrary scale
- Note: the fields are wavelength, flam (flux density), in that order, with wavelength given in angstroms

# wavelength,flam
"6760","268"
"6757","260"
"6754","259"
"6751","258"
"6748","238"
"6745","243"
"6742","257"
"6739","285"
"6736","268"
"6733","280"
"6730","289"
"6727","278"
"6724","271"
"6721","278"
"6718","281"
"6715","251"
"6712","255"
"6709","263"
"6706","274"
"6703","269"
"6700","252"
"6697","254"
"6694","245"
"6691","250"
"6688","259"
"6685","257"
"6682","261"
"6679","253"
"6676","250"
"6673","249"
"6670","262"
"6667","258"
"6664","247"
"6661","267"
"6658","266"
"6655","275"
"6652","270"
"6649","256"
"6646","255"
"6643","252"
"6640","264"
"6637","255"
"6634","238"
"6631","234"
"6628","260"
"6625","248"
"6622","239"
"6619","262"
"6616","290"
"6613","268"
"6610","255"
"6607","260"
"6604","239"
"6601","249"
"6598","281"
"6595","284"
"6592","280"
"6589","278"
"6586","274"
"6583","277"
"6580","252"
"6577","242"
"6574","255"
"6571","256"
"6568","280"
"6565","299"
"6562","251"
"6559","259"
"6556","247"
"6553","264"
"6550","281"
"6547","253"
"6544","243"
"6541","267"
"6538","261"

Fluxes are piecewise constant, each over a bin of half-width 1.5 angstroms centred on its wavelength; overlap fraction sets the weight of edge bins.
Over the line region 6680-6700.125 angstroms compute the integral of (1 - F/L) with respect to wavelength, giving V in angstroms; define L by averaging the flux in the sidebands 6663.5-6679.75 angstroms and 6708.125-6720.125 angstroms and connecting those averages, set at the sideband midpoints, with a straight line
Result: 0.3 angstroms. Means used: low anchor 254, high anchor 263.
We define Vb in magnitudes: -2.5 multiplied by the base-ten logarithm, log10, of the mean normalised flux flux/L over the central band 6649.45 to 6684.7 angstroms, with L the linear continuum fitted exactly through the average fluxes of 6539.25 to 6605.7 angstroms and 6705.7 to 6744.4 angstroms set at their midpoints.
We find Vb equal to 0.04 mag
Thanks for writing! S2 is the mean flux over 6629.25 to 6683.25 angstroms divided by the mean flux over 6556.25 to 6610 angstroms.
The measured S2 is 0.97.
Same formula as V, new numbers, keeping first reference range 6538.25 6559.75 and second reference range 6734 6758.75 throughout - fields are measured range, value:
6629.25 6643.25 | 0.58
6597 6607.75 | 0.13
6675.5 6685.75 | 0.14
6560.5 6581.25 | -0.24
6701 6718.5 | -0.35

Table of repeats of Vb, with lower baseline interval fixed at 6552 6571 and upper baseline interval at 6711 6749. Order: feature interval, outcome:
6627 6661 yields 0.04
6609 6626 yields 0.02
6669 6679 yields 0.06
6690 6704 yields 0.06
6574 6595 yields -0.01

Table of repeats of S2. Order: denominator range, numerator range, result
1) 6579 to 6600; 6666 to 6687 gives 0.93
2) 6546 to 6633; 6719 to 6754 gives 1.02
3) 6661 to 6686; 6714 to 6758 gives 1.04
